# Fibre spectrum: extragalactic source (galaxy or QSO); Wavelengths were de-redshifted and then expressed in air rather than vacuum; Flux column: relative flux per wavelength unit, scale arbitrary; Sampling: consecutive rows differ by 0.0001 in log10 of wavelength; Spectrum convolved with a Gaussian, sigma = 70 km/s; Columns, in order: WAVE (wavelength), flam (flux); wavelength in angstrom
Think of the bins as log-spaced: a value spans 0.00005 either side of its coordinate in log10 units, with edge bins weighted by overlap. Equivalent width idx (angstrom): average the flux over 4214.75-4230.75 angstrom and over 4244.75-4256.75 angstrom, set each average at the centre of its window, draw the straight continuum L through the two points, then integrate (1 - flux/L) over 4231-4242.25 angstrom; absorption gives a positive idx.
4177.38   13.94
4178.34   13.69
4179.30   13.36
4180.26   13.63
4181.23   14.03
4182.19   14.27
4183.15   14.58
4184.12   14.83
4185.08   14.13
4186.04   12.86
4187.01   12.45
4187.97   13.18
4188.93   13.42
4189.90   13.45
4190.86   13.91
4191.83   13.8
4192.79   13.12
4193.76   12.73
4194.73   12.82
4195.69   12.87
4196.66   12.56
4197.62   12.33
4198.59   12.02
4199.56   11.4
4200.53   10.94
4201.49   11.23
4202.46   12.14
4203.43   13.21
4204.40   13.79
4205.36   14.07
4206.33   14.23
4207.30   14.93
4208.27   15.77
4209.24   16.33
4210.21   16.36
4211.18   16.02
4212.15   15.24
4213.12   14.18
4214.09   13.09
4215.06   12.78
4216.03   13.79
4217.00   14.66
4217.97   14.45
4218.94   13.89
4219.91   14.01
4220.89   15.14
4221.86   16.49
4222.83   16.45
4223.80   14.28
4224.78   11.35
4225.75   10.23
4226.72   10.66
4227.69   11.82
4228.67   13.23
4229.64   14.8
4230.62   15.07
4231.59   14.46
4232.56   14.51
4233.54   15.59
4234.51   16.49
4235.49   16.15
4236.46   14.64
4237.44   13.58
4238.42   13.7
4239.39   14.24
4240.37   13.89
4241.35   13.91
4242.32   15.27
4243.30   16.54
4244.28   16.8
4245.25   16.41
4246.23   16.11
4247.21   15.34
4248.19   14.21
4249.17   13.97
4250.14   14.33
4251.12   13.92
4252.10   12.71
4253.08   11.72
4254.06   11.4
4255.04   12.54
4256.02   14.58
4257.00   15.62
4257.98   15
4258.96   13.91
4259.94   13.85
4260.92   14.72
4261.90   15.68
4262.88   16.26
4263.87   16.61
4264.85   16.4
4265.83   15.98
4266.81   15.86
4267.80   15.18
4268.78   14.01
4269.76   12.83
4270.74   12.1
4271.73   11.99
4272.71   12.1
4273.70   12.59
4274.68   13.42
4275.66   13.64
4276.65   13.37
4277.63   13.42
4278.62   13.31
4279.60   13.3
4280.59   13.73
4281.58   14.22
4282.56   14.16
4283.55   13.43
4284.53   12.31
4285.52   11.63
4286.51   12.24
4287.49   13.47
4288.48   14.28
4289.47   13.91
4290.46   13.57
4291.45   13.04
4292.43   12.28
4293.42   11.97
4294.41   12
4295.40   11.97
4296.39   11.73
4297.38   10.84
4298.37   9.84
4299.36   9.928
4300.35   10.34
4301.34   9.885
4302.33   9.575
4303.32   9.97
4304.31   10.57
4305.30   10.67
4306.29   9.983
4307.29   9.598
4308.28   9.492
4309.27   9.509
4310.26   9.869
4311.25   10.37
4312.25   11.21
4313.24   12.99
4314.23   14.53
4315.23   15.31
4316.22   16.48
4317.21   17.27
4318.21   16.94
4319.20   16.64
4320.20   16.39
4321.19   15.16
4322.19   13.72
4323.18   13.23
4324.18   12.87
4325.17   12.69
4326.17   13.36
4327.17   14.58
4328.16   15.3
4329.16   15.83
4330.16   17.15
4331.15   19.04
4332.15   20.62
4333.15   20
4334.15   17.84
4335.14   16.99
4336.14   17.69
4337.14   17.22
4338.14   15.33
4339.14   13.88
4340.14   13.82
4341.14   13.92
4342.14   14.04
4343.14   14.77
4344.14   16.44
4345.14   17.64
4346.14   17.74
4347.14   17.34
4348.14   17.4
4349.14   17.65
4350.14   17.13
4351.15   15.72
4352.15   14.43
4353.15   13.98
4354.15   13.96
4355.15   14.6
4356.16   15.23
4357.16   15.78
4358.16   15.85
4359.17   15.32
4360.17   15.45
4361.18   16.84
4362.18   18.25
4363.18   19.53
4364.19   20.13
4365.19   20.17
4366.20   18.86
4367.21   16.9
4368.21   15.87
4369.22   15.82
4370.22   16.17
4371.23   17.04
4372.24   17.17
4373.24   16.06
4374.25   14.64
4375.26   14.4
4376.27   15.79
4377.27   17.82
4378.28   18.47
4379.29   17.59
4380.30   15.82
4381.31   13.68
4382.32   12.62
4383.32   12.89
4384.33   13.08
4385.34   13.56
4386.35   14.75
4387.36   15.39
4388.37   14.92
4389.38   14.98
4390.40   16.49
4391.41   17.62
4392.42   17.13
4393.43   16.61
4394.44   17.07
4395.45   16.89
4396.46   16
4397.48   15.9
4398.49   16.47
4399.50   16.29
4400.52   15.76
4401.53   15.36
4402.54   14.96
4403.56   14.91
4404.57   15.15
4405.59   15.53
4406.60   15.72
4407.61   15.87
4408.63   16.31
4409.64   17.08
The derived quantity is -0.69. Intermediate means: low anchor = 13.7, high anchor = 14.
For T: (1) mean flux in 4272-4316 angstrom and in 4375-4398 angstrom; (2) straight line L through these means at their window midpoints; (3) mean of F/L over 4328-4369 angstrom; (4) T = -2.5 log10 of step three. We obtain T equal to -0.175 mag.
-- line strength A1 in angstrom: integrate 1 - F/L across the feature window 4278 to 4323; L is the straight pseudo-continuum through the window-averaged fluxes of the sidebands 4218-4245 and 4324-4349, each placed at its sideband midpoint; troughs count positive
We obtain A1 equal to 8.79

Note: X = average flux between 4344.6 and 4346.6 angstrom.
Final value 17.7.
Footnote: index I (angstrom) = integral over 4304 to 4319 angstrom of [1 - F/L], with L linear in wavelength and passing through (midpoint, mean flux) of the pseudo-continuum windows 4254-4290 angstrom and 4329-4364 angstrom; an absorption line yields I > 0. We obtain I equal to 2.8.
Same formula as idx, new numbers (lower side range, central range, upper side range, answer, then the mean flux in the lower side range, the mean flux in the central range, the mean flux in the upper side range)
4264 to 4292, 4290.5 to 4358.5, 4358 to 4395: 3.5 angstrom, 13.6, 14.1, 16.2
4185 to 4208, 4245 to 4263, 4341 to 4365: -0.1 angstrom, 13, 14.3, 16.3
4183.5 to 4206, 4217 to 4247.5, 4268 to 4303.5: -4.2 angstrom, 12.9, 14.5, 12.4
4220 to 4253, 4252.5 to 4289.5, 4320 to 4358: 2.6 angstrom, 14.4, 13.8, 15.8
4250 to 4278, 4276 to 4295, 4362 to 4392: 1.7 angstrom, 14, 13.1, 16.2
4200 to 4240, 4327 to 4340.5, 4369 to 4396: -1.5 angstrom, 14.1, 16.9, 15.7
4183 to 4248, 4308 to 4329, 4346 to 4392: 2.2 angstrom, 14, 13.8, 16.1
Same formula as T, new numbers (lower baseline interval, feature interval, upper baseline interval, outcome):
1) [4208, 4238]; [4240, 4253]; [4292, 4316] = -0.11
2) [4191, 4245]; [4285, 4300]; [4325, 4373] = 0.26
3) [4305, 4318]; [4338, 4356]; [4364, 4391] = -0.10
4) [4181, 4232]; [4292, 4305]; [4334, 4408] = 0.35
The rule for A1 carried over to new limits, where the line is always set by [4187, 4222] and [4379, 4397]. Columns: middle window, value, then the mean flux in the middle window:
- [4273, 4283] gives 0.6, 13.5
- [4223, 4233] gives 0.5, 13.1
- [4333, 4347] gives -1.2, 16.2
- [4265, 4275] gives 0.4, 13.7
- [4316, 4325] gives -0.3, 15.3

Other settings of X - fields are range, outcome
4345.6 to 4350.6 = 17.5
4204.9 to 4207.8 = 14.4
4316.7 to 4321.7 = 16.5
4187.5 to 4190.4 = 13.4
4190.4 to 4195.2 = 13.3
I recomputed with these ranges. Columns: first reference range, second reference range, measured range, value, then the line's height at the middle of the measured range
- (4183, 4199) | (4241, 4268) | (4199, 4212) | -0.3 angstrom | 13.6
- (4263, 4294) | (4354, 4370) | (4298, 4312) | 4.4 angstrom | 14.6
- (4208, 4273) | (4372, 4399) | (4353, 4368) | -1.3 angstrom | 15.5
